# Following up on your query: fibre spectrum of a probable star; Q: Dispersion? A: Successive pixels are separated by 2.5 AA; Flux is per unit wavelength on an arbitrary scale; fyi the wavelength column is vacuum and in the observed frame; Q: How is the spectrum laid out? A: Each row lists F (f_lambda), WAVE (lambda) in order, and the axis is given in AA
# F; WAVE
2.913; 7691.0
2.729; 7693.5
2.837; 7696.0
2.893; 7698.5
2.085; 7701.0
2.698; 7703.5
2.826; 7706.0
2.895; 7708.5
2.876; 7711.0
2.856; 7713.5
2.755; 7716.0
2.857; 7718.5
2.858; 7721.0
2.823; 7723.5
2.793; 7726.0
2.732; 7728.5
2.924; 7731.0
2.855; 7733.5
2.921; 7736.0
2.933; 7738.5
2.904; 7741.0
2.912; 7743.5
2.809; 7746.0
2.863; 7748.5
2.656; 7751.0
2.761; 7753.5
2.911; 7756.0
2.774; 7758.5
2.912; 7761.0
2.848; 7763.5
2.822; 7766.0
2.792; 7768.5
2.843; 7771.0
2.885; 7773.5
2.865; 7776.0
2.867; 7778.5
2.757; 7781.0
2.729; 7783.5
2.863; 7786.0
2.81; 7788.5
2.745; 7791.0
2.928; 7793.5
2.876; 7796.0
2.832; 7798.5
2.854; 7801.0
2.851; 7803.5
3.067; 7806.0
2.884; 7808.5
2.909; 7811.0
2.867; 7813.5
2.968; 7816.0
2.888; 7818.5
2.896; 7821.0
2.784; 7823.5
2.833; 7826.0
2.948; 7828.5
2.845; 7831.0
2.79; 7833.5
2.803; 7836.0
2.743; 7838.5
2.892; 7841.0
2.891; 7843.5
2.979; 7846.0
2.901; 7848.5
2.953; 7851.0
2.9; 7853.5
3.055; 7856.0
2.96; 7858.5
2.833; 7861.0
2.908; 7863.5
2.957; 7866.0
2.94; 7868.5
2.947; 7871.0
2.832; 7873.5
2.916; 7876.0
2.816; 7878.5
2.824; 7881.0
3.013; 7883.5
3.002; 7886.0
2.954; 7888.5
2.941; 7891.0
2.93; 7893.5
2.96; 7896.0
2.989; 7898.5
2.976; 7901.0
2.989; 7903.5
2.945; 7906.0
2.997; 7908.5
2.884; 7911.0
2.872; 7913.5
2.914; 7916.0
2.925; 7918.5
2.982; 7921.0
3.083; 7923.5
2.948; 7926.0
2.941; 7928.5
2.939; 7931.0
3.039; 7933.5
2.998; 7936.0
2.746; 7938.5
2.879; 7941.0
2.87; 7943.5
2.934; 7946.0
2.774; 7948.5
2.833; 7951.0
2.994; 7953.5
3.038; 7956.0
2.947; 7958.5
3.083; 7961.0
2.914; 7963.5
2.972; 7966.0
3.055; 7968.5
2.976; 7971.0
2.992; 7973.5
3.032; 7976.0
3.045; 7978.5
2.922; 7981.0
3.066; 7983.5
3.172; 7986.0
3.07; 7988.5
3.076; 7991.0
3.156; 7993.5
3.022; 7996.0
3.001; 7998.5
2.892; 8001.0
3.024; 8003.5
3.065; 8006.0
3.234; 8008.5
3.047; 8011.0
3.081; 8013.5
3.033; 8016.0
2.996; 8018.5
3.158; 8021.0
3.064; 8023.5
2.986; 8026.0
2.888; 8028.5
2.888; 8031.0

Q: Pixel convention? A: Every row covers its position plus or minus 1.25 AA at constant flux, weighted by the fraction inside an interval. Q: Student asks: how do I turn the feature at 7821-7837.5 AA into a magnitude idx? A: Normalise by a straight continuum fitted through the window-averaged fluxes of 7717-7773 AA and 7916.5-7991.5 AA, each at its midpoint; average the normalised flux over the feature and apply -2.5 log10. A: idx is 0.022 mag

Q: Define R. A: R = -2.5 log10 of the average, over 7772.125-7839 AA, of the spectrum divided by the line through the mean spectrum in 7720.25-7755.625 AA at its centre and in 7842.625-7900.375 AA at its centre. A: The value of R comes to 0.011 mag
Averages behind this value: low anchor 2.84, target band 2.86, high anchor 2.93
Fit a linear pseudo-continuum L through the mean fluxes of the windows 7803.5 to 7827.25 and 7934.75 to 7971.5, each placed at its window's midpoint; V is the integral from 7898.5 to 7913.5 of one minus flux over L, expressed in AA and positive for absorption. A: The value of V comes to -0.17 AA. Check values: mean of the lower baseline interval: 2.9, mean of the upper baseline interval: 2.93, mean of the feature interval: 2.95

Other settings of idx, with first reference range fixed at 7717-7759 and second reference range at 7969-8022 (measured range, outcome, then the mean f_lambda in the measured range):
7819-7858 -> 0.02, 2.88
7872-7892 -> 0.02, 2.91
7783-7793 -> 0.03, 2.8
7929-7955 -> 0.04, 2.9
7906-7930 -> 0.01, 2.95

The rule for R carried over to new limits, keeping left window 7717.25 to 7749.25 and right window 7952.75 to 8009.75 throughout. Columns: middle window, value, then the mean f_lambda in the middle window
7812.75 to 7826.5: 0.02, 2.88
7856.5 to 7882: 0.02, 2.9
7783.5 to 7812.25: 0.01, 2.87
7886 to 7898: 0.01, 2.95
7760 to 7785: 0.02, 2.83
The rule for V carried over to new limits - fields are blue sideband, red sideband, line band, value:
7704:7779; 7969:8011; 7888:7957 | 1.2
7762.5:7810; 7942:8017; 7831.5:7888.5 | 0.1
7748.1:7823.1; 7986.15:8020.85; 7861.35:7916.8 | 0.4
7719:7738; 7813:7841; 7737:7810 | 0.1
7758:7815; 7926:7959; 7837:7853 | -0.1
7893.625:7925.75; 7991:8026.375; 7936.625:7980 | 0.9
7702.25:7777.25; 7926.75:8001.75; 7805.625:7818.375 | -0.2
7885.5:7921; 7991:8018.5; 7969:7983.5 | 0.1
